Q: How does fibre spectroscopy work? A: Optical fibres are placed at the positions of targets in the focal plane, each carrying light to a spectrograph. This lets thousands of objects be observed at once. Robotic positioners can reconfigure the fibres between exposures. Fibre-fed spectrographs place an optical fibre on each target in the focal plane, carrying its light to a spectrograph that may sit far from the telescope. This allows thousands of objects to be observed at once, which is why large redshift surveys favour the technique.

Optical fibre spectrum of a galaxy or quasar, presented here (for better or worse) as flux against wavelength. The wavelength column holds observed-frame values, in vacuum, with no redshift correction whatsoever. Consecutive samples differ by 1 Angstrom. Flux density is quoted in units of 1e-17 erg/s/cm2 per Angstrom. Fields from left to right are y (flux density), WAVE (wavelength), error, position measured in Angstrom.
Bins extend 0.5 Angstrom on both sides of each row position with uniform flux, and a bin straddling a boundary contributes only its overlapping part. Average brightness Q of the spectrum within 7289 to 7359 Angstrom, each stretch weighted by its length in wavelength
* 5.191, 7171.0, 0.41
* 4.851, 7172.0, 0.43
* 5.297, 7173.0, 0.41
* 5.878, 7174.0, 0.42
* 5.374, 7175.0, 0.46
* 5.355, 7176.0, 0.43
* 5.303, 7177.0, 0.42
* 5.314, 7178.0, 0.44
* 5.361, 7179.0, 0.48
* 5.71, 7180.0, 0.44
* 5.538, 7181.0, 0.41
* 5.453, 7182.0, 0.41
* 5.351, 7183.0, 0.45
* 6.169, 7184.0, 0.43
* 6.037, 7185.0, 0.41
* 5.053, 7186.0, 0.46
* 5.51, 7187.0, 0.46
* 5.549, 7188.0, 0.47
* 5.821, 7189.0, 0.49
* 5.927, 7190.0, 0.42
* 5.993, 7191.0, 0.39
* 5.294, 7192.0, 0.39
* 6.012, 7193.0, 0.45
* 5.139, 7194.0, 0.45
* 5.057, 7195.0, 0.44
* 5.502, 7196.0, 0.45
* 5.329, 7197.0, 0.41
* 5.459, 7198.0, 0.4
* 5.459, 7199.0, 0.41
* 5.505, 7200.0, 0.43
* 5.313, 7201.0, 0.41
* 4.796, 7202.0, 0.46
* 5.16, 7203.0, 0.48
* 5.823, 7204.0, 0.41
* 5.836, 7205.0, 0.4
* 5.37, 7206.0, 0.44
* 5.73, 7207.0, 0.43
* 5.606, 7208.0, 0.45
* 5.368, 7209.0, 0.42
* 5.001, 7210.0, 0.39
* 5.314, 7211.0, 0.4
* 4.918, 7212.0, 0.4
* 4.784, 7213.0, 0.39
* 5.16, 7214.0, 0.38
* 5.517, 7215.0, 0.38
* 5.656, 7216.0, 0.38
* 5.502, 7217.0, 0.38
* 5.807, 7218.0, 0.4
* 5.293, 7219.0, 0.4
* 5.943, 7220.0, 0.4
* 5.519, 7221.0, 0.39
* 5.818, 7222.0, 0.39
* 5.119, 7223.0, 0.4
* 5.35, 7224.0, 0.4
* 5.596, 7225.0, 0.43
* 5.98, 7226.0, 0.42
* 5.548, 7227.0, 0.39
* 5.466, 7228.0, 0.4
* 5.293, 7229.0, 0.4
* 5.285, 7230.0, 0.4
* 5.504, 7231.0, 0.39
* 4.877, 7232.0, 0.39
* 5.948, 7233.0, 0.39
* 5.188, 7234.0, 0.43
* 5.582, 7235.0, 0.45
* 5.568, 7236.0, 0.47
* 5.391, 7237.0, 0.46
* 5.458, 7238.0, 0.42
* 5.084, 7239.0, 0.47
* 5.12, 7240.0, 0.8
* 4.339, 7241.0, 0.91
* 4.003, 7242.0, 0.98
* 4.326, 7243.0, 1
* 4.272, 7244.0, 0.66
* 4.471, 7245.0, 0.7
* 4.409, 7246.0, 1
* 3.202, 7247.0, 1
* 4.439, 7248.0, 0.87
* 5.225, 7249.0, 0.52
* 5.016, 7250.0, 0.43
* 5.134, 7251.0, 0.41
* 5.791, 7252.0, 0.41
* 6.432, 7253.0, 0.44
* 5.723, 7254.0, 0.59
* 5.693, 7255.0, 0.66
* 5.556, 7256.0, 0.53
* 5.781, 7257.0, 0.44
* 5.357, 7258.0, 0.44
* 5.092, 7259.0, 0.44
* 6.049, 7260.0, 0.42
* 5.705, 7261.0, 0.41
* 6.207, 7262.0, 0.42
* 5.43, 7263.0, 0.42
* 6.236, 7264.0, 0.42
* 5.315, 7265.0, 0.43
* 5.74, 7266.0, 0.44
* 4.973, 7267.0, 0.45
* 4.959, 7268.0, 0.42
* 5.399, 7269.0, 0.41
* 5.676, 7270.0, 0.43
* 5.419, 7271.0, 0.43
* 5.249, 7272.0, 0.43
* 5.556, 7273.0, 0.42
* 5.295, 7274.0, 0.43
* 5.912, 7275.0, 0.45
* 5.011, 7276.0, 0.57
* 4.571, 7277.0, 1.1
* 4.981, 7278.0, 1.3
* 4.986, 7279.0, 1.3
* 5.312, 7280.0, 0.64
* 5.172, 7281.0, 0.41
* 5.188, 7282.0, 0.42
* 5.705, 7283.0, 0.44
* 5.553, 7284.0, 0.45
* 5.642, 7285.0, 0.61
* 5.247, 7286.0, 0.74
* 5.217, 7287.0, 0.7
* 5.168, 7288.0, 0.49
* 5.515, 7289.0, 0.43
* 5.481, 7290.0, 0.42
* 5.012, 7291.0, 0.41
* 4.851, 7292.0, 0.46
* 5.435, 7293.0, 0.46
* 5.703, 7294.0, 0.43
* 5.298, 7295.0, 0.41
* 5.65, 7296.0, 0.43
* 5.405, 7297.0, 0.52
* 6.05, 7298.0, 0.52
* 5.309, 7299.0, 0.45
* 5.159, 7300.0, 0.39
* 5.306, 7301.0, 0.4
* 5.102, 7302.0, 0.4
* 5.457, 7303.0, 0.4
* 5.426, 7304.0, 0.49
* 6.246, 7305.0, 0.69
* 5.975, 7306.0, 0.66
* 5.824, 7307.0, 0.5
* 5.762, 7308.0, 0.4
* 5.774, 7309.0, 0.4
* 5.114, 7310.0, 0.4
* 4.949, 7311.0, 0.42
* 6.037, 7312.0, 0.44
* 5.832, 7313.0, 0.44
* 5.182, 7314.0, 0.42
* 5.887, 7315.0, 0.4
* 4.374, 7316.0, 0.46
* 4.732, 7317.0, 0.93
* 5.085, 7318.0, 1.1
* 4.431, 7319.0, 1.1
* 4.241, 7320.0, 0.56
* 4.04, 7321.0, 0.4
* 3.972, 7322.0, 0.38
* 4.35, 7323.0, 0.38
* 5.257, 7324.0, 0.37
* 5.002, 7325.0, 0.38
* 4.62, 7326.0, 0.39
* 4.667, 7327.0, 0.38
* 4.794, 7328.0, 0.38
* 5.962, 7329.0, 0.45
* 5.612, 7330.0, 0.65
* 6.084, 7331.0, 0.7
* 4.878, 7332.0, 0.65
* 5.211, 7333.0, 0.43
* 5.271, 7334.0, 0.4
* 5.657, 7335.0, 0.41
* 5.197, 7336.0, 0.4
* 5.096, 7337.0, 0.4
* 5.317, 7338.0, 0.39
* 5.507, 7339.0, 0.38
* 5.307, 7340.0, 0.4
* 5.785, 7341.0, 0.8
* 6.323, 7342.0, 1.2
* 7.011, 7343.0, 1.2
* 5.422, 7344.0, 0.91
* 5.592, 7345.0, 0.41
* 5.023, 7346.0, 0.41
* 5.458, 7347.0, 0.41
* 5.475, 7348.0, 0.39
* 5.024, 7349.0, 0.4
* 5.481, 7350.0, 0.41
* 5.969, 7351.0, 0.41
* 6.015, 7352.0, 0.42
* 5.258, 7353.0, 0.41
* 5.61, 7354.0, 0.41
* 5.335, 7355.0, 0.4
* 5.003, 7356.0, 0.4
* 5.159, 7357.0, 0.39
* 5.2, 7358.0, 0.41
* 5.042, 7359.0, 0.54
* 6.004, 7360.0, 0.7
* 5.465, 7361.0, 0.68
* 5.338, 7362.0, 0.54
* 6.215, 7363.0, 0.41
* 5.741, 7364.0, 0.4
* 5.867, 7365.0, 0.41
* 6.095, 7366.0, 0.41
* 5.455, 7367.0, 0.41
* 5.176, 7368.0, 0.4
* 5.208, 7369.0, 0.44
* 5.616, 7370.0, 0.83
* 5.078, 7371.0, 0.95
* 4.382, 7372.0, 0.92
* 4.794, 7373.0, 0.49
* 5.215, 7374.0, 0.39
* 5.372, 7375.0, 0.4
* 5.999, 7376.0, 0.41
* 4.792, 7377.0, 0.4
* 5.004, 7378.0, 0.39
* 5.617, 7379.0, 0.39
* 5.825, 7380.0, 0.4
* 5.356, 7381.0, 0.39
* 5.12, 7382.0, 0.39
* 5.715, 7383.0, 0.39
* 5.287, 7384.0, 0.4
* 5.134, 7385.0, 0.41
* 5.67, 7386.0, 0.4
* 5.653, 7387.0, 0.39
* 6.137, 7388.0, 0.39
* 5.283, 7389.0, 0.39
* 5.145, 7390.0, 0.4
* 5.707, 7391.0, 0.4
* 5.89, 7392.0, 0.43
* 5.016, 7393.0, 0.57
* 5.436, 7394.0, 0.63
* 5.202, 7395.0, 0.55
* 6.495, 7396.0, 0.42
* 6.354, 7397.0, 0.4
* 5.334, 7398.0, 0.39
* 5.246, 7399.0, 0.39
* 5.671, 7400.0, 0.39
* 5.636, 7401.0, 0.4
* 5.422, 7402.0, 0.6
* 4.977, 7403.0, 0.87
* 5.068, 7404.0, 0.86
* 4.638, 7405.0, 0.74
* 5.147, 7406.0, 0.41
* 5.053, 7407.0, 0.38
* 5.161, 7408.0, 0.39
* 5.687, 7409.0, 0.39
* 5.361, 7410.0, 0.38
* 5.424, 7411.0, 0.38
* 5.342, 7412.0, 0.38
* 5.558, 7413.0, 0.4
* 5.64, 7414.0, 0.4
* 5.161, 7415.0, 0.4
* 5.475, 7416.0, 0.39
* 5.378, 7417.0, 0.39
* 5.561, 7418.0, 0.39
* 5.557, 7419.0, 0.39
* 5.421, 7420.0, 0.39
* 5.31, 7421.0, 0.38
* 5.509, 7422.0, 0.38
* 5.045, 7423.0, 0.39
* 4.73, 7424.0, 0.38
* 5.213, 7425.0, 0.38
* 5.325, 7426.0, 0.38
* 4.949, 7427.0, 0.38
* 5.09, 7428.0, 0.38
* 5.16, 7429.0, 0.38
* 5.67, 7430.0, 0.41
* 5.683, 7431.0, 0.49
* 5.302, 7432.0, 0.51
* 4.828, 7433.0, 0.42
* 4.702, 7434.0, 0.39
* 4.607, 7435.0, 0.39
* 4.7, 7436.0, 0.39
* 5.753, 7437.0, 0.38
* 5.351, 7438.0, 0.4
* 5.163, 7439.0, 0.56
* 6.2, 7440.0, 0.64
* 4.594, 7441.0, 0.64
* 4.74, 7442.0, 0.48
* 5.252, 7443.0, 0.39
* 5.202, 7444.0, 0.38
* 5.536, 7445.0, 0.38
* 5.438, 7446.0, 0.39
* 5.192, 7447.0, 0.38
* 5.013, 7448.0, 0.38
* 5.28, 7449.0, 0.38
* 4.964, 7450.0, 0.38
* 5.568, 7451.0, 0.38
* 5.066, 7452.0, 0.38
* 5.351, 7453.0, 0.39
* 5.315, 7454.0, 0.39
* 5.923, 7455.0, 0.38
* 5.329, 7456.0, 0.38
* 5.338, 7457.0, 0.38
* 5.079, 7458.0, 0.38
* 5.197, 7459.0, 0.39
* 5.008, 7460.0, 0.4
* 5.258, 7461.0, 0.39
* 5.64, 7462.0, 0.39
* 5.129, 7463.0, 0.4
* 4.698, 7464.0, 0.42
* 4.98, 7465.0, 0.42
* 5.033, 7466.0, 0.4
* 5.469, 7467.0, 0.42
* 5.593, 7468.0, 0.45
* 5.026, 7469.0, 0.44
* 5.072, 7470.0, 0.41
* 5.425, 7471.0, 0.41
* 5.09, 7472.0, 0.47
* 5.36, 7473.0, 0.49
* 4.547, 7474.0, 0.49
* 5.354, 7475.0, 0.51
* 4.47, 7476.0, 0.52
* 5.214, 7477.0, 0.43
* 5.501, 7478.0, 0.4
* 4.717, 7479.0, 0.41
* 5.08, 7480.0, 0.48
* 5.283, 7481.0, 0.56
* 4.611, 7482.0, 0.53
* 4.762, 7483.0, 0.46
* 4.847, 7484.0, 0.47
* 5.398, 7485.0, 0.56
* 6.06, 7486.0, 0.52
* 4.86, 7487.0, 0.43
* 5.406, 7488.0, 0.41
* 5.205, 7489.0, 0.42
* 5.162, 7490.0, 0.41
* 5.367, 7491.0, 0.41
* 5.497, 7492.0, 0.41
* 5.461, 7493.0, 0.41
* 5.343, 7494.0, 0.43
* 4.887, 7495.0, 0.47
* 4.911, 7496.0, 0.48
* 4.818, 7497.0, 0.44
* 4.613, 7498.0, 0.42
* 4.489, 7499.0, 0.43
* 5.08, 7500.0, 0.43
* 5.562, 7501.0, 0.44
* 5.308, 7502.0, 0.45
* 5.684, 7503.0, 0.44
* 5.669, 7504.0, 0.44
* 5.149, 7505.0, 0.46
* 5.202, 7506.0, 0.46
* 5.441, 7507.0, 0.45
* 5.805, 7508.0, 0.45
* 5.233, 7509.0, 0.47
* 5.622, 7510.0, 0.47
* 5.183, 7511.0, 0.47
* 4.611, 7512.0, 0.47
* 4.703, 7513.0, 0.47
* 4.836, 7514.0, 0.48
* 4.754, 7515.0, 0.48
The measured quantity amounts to 5.33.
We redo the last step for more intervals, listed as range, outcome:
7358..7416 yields 5.43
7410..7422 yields 5.44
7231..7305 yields 5.29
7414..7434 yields 5.28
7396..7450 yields 5.29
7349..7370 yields 5.52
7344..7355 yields 5.48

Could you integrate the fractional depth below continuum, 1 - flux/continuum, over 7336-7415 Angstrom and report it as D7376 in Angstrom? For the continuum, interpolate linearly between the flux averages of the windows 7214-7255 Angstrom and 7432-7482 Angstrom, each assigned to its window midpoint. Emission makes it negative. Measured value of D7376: -3.9 Angstrom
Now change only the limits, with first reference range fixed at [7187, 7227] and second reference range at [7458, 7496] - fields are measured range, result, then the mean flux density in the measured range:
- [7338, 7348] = -0.7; 5.68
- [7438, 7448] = -0.1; 5.25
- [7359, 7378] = -0.5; 5.41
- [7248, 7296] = -0.2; 5.42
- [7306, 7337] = 1.2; 5.14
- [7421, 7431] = 0.0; 5.22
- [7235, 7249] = 1.9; 4.68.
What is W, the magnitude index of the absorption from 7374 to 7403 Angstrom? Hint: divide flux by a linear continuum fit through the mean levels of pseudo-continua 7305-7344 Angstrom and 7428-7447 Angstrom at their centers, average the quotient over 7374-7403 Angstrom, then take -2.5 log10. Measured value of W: -0.05 mag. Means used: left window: 5.28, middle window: 5.5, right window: 5.21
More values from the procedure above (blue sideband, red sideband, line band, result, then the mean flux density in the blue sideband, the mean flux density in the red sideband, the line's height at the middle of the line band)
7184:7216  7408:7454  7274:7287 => 0.02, 5.45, 5.27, 5.38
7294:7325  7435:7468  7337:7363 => -0.06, 5.24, 5.24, 5.24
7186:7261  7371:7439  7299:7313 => -0.04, 5.33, 5.33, 5.33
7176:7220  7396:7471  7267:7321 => 0.01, 5.46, 5.28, 5.39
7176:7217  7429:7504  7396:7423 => -0.03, 5.45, 5.19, 5.24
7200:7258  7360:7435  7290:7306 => -0.03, 5.27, 5.38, 5.32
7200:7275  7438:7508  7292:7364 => -0.02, 5.33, 5.2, 5.28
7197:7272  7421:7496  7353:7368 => -0.05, 5.33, 5.19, 5.25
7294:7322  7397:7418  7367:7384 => 0.01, 5.3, 5.35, 5.33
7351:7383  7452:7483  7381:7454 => -0.01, 5.41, 5.16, 5.29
